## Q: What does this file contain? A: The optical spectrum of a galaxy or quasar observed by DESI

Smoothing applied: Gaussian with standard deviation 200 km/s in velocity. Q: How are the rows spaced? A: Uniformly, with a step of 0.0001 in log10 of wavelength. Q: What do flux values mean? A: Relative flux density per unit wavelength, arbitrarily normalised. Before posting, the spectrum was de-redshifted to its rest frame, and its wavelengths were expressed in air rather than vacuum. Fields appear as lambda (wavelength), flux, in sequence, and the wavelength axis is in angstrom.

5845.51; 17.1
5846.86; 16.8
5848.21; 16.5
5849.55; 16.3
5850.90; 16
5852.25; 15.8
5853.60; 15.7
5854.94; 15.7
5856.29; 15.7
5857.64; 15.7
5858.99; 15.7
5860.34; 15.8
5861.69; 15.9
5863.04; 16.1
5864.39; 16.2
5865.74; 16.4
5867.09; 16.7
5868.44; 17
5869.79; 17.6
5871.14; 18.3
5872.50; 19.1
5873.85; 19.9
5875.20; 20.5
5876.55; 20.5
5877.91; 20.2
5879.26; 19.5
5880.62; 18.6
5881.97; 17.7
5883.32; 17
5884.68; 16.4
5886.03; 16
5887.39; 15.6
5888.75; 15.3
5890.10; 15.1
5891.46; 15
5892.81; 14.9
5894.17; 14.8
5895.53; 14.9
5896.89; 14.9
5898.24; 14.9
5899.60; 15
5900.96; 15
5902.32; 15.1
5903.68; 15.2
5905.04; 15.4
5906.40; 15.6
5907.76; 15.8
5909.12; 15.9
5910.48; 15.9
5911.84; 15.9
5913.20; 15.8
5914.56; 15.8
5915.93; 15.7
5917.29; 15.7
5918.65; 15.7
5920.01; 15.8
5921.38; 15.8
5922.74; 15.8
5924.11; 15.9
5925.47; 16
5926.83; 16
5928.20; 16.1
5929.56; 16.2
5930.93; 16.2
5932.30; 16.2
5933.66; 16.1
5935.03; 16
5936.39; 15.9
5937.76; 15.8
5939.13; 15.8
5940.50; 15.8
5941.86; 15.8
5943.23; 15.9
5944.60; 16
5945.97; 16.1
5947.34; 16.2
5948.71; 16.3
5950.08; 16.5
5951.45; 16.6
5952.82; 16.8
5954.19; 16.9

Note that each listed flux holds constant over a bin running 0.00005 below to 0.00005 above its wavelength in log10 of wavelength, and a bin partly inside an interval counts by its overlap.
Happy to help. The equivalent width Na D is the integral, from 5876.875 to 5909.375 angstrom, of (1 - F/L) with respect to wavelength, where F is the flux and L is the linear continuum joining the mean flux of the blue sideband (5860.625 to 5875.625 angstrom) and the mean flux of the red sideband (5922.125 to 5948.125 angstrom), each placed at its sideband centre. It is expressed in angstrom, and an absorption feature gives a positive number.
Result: 1.8 angstrom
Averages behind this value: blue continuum 17.5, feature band 16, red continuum 16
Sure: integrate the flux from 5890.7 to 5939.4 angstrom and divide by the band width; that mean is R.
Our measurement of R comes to 15.6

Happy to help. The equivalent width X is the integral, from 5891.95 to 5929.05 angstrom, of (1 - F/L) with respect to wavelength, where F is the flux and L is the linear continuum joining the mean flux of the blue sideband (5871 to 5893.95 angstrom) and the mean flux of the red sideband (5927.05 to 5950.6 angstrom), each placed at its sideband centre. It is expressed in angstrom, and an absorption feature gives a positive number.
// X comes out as 2.8 angstrom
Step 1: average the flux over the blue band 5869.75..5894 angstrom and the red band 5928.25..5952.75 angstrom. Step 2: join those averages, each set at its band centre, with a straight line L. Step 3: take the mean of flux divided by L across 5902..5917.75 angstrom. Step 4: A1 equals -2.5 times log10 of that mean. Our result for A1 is 0.080 mag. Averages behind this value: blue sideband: 17.6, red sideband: 16.1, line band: 15.7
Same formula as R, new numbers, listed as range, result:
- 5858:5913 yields 16.5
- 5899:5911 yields 15.4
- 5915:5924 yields 15.7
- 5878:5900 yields 16.1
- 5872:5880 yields 20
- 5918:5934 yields 16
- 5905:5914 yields 15.8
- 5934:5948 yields 15.9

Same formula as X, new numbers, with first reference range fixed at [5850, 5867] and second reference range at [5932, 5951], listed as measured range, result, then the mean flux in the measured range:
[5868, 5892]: -2.7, 17.8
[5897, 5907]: 0.5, 15.2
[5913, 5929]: 0.2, 15.8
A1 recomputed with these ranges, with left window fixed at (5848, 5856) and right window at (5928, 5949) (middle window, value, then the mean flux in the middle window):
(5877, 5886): -0.137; 18.1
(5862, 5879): -0.141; 18.2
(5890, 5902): 0.074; 14.9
